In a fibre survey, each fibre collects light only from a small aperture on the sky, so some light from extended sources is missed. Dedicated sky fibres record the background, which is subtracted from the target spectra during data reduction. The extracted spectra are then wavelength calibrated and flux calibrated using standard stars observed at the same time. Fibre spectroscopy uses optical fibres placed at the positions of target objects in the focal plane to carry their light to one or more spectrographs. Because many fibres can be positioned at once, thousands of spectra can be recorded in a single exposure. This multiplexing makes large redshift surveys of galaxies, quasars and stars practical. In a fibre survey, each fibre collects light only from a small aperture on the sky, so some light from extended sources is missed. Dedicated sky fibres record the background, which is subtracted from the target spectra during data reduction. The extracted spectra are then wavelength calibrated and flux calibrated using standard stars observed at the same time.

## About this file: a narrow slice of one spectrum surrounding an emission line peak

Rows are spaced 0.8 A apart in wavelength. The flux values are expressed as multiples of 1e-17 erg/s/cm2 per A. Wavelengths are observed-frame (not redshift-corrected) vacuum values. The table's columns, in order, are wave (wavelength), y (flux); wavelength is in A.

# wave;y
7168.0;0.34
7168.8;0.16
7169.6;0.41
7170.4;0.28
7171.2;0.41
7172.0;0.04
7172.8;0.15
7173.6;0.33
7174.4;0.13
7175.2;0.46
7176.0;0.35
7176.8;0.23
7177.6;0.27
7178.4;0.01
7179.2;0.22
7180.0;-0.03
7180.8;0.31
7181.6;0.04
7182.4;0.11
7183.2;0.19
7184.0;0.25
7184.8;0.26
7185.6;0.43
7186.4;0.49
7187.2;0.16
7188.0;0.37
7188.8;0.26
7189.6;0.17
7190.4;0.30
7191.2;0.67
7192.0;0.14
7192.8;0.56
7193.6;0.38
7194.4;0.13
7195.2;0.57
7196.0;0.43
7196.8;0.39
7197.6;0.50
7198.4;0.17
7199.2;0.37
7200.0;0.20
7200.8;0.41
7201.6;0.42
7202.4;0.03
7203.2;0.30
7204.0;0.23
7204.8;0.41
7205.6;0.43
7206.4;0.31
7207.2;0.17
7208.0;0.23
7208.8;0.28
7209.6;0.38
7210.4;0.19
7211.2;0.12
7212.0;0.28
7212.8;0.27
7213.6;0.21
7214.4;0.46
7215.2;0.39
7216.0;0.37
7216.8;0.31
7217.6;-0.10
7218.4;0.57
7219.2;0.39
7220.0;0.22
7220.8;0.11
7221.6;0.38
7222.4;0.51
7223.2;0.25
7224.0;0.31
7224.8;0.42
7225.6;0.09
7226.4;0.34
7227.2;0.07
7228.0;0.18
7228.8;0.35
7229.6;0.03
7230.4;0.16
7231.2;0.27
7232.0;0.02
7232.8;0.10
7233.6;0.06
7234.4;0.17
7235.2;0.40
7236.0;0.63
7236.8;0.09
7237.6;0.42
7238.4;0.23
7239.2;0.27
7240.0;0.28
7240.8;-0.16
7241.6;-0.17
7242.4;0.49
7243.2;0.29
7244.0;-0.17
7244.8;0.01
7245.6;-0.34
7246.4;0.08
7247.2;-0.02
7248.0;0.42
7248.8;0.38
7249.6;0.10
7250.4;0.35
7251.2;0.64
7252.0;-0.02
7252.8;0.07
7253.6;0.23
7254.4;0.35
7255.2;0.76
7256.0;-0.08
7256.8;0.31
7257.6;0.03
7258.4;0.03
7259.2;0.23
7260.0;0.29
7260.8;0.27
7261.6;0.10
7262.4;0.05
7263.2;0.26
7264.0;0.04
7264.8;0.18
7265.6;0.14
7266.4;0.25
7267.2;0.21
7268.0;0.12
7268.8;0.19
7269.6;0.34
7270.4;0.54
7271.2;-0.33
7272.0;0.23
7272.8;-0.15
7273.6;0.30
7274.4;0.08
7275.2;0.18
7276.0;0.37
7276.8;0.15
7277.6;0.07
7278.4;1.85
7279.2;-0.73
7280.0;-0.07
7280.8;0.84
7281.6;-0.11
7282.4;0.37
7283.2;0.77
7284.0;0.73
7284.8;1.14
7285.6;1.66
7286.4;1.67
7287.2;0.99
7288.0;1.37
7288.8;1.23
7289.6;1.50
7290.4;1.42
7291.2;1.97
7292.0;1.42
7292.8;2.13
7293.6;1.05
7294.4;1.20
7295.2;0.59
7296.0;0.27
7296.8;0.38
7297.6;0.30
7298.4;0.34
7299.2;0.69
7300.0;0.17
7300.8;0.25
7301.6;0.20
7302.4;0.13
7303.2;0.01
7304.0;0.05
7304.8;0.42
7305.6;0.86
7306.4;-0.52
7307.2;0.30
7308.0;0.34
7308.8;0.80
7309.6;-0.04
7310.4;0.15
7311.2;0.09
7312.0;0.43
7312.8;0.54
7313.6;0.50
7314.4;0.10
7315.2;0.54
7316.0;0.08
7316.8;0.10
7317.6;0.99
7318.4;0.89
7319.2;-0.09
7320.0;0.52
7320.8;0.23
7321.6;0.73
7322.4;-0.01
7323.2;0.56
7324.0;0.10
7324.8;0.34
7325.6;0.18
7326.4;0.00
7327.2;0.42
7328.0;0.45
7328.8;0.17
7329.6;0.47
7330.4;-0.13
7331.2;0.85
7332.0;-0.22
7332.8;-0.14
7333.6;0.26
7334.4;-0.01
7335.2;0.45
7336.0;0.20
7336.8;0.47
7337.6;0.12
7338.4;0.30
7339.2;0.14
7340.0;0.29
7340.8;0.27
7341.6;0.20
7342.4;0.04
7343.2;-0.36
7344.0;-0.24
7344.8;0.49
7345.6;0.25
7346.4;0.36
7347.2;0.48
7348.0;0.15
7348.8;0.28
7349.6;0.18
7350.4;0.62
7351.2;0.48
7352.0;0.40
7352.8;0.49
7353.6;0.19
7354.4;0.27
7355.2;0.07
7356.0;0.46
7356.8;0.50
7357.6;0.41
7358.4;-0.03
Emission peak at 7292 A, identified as [O II] 3727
